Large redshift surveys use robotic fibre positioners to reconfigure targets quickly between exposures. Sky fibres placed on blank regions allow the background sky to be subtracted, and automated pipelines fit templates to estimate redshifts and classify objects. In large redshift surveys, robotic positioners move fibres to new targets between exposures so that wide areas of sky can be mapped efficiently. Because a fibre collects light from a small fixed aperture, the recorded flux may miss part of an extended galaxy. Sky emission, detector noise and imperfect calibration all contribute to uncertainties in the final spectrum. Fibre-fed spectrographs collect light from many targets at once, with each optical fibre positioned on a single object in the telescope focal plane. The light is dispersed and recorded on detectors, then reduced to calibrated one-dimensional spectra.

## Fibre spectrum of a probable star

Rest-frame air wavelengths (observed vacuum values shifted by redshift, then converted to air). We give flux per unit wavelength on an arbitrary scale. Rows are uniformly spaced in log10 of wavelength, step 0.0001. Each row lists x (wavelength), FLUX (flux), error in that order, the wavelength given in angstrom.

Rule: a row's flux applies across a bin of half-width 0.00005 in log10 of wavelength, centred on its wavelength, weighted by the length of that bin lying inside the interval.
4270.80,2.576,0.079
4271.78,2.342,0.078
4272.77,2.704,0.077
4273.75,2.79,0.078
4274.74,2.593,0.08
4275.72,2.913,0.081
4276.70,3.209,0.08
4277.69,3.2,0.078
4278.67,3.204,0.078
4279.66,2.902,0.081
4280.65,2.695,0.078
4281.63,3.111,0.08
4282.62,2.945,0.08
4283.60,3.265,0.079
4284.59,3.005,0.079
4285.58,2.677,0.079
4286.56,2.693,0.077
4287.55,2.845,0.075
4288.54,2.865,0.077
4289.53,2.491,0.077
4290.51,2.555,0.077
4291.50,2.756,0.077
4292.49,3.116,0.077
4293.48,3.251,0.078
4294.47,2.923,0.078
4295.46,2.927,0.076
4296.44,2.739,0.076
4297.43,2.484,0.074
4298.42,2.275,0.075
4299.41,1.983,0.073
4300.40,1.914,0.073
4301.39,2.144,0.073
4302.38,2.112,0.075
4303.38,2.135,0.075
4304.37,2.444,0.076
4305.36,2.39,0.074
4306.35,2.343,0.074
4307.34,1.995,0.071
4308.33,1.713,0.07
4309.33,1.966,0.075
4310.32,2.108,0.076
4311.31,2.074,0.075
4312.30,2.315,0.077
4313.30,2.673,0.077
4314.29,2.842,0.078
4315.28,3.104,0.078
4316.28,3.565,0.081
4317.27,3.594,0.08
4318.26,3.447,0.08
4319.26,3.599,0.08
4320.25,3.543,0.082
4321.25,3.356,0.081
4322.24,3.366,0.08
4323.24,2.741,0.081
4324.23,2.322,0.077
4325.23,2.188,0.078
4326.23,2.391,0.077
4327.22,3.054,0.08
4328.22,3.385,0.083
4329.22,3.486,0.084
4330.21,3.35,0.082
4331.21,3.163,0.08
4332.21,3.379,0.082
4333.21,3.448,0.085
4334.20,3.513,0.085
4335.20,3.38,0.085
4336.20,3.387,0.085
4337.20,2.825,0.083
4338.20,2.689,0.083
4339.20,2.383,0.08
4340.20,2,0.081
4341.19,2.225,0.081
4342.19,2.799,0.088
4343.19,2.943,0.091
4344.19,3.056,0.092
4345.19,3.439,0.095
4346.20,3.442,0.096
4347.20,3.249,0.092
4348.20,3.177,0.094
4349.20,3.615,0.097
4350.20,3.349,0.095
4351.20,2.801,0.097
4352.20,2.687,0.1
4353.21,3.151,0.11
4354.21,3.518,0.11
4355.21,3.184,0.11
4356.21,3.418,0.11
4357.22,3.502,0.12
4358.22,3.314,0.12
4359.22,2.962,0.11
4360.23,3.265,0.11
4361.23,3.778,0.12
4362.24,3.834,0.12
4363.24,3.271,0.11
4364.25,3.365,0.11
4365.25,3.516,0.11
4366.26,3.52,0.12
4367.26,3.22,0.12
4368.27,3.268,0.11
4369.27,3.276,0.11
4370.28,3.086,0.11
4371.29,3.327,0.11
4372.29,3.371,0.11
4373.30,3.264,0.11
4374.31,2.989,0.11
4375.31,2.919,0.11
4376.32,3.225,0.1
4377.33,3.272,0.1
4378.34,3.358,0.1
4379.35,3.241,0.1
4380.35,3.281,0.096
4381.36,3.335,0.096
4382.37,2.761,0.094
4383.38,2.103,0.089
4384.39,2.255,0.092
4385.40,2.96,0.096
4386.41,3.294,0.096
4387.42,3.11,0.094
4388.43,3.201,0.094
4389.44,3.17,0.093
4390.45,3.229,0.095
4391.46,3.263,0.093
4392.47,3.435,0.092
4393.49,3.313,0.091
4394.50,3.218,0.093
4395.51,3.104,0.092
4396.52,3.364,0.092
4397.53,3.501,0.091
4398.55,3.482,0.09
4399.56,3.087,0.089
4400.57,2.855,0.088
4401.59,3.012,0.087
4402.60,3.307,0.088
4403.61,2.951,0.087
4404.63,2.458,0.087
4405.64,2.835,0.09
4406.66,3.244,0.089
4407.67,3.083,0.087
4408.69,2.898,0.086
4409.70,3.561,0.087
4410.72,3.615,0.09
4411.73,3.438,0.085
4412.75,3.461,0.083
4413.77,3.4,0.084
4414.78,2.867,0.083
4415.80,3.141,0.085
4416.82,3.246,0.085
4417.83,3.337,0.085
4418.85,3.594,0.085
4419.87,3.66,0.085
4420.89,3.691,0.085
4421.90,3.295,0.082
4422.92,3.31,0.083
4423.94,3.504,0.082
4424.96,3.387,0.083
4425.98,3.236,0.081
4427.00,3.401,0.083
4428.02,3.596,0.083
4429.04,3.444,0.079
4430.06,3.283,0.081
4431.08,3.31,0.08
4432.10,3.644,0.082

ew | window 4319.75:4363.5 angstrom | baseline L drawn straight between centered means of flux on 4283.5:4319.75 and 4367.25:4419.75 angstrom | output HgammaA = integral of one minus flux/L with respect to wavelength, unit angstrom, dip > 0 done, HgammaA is -3.97 angstrom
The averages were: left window 2.62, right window 3.17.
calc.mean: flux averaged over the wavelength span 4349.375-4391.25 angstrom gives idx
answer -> 3.2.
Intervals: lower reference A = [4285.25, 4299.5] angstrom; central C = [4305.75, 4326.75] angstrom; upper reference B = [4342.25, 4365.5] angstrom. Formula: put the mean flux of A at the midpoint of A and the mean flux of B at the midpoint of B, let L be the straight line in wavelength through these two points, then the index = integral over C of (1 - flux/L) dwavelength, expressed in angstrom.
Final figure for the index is 1.6 angstrom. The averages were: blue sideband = 2.73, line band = 2.73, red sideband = 3.29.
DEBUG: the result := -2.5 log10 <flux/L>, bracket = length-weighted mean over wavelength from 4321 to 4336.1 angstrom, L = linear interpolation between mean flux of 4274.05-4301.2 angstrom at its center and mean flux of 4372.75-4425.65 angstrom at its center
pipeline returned -0.06 mag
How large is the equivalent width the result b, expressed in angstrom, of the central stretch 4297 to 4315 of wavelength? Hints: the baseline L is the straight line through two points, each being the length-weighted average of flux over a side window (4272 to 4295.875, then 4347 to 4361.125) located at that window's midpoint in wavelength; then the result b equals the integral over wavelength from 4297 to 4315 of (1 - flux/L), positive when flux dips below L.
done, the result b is 4.7 angstrom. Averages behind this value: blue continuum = 2.89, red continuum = 3.24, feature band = 2.23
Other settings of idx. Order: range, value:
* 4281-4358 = 2.86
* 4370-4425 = 3.19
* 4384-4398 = 3.18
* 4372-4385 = 3.02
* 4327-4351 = 3.11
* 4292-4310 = 2.38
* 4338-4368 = 3.16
